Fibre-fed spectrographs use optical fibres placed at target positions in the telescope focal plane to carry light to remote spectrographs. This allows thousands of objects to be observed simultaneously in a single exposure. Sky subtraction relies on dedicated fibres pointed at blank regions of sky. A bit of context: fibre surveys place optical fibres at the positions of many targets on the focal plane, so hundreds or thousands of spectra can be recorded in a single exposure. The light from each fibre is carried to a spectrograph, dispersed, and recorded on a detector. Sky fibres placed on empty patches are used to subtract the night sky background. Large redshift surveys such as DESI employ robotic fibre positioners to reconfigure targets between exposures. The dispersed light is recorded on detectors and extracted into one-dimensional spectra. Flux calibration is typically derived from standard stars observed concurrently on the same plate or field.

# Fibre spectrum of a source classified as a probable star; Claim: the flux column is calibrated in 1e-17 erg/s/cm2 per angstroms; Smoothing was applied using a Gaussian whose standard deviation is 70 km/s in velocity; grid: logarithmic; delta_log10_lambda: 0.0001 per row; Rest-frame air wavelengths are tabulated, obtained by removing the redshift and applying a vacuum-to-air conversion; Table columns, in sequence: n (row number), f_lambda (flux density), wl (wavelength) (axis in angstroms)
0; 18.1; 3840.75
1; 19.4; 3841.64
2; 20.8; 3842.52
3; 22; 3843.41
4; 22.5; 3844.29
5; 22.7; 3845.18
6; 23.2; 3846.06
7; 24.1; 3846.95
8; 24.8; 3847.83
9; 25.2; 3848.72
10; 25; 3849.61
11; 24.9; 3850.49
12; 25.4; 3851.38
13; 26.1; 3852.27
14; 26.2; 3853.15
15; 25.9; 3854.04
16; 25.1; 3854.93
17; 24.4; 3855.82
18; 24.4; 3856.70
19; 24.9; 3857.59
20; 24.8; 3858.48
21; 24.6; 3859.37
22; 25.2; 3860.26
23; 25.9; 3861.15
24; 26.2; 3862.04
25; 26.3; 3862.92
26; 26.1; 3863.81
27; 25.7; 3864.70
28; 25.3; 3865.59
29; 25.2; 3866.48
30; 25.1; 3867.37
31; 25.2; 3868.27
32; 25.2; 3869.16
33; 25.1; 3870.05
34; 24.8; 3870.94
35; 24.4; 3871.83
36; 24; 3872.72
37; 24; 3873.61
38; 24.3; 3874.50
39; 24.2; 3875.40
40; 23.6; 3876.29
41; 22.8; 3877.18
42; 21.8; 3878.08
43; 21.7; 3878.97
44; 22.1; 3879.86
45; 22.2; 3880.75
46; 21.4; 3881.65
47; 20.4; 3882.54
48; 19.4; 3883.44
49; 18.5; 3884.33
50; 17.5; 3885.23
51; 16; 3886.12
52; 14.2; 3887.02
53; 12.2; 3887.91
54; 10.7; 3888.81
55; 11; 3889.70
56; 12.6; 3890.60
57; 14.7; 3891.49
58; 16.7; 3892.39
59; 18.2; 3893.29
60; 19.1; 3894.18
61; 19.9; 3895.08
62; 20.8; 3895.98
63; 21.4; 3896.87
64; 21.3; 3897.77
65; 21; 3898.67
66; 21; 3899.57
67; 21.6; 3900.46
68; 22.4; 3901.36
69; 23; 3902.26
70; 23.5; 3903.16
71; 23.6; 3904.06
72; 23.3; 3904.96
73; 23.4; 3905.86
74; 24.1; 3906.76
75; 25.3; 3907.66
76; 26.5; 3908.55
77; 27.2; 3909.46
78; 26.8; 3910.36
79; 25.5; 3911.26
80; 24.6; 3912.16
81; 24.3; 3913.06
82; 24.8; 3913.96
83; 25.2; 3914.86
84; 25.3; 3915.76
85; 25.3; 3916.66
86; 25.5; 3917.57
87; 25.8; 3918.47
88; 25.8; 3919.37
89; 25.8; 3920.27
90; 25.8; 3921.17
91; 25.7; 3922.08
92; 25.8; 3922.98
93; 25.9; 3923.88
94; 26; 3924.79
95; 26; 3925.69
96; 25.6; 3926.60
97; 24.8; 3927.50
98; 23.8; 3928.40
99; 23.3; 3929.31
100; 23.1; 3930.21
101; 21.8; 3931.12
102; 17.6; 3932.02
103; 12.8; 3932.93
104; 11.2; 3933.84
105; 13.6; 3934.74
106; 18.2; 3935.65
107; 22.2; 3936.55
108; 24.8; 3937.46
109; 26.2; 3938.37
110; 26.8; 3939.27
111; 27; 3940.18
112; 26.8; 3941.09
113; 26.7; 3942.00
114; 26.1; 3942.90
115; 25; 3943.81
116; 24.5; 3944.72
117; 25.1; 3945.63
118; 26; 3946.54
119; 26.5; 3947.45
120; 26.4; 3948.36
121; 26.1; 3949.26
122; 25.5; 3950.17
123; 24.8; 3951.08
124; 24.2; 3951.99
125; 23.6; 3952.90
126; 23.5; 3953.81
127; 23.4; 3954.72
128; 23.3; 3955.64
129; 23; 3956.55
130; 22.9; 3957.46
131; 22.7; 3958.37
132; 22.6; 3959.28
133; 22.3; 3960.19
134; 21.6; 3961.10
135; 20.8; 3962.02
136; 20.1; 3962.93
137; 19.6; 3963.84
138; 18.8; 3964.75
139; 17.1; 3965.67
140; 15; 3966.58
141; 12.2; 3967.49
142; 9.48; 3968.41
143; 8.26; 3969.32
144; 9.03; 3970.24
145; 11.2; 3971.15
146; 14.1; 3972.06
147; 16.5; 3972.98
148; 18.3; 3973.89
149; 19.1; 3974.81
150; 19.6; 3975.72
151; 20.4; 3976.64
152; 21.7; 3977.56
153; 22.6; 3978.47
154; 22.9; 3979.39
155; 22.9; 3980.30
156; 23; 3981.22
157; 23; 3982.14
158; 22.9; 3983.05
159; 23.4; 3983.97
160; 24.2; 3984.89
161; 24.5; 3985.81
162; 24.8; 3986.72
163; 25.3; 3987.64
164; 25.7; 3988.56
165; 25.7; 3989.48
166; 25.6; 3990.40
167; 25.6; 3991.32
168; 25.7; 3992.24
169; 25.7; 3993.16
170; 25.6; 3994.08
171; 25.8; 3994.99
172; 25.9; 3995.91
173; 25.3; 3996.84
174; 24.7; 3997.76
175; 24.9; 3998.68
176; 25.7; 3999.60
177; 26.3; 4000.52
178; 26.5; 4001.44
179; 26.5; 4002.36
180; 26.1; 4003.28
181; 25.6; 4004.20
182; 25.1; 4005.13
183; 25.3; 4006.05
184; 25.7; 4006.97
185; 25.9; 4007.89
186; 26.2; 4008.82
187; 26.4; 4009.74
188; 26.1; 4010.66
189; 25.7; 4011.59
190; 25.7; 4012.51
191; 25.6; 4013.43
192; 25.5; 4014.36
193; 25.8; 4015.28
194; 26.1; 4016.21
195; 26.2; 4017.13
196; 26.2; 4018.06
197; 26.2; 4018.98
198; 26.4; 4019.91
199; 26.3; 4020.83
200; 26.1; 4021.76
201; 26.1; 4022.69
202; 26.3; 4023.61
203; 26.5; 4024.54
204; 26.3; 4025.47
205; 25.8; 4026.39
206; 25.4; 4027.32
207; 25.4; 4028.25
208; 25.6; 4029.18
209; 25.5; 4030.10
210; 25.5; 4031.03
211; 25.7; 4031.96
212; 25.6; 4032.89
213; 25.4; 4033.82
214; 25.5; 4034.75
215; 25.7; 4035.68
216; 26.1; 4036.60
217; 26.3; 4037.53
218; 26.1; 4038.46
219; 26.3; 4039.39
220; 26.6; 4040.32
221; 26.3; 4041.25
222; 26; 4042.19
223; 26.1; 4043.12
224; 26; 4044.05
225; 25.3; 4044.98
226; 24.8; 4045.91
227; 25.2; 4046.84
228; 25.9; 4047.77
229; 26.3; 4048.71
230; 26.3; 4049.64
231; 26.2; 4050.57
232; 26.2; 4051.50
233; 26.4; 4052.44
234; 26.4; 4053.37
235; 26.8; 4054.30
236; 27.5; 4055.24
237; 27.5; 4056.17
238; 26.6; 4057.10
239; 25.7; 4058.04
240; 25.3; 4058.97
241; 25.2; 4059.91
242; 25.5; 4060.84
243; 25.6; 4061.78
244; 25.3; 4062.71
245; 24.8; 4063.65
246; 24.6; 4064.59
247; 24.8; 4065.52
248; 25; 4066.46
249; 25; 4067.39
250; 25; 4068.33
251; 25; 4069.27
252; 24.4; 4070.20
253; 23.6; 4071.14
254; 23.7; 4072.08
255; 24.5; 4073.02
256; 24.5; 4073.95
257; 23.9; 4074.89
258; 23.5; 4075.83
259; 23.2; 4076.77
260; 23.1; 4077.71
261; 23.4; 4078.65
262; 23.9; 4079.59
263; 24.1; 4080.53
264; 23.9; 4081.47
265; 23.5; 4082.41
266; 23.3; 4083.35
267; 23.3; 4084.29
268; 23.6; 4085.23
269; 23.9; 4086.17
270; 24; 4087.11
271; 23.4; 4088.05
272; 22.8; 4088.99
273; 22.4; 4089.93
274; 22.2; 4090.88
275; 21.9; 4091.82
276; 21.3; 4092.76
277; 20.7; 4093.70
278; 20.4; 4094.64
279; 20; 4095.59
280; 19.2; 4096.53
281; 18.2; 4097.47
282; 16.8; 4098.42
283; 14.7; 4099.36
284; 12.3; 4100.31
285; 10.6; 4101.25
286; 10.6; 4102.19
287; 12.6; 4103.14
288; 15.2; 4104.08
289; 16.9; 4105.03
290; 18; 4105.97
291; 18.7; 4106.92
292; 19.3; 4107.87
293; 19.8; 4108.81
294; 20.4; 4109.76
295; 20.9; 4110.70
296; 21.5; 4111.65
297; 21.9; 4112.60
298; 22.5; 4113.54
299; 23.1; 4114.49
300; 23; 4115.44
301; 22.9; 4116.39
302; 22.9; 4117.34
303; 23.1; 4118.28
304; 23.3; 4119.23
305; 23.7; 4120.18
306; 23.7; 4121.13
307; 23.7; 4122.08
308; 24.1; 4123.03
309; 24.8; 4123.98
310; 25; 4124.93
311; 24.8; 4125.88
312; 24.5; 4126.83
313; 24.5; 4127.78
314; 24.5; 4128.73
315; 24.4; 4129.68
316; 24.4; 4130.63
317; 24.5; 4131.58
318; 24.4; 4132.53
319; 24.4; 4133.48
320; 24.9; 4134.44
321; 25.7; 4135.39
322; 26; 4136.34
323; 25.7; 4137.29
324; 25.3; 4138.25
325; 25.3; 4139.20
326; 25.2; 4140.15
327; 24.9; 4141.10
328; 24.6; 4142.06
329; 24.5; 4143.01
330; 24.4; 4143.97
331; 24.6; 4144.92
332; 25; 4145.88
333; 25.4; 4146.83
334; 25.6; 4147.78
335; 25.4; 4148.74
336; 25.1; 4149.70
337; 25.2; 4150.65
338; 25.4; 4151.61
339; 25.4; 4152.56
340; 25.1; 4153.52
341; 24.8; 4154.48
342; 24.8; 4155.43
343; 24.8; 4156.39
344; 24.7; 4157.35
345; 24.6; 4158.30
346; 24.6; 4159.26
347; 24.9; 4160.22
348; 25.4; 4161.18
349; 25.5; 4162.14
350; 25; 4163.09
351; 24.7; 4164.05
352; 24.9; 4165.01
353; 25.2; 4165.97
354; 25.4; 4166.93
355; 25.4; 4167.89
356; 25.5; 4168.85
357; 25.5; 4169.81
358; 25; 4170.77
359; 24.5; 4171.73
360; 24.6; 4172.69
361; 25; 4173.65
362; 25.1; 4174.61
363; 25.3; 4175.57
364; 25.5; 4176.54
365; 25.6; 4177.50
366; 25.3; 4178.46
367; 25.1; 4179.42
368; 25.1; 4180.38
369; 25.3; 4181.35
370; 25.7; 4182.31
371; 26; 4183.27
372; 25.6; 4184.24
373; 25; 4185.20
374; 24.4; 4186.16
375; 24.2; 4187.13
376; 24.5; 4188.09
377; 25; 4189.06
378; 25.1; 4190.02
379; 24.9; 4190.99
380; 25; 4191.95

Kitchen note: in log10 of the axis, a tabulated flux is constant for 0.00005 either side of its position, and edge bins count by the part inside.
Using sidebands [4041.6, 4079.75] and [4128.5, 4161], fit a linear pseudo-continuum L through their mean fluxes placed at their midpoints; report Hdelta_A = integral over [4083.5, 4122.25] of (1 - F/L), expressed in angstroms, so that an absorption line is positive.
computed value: 7.5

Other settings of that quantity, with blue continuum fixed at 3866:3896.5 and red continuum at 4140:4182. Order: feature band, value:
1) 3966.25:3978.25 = 3.7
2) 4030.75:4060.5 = -3.8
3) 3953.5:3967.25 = 0.4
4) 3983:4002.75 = -2.8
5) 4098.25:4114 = 4.5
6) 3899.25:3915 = -2.7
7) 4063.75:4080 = -0.5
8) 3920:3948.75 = -3.3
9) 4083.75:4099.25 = 1.6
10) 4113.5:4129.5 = 0.4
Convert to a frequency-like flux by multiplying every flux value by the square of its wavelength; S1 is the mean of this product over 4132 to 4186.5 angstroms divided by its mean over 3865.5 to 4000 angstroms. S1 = 1.3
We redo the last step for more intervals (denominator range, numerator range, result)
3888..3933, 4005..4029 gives 1.22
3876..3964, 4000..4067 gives 1.22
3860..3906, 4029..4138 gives 1.21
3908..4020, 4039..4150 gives 1.07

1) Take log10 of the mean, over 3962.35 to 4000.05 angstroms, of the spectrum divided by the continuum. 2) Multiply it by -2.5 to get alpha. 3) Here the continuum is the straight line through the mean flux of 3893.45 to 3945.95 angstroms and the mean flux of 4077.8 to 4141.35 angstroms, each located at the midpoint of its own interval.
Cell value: 0.096 mag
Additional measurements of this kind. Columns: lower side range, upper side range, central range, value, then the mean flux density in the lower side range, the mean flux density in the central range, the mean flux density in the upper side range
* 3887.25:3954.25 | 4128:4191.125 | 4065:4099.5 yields 0.07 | 22.8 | 22.8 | 25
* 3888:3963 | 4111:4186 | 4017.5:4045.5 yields -0.10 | 22.8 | 25.9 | 24.7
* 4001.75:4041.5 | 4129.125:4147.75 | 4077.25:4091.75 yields 0.09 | 25.9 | 23.3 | 25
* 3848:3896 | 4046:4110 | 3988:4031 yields -0.15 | 22.2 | 25.8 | 22.6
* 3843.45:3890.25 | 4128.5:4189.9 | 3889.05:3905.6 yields 0.18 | 22.9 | 19.7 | 25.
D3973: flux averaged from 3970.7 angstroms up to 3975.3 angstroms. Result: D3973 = 15.9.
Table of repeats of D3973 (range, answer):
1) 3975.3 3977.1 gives 19.9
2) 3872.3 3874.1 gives 24.1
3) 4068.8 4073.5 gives 24.3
